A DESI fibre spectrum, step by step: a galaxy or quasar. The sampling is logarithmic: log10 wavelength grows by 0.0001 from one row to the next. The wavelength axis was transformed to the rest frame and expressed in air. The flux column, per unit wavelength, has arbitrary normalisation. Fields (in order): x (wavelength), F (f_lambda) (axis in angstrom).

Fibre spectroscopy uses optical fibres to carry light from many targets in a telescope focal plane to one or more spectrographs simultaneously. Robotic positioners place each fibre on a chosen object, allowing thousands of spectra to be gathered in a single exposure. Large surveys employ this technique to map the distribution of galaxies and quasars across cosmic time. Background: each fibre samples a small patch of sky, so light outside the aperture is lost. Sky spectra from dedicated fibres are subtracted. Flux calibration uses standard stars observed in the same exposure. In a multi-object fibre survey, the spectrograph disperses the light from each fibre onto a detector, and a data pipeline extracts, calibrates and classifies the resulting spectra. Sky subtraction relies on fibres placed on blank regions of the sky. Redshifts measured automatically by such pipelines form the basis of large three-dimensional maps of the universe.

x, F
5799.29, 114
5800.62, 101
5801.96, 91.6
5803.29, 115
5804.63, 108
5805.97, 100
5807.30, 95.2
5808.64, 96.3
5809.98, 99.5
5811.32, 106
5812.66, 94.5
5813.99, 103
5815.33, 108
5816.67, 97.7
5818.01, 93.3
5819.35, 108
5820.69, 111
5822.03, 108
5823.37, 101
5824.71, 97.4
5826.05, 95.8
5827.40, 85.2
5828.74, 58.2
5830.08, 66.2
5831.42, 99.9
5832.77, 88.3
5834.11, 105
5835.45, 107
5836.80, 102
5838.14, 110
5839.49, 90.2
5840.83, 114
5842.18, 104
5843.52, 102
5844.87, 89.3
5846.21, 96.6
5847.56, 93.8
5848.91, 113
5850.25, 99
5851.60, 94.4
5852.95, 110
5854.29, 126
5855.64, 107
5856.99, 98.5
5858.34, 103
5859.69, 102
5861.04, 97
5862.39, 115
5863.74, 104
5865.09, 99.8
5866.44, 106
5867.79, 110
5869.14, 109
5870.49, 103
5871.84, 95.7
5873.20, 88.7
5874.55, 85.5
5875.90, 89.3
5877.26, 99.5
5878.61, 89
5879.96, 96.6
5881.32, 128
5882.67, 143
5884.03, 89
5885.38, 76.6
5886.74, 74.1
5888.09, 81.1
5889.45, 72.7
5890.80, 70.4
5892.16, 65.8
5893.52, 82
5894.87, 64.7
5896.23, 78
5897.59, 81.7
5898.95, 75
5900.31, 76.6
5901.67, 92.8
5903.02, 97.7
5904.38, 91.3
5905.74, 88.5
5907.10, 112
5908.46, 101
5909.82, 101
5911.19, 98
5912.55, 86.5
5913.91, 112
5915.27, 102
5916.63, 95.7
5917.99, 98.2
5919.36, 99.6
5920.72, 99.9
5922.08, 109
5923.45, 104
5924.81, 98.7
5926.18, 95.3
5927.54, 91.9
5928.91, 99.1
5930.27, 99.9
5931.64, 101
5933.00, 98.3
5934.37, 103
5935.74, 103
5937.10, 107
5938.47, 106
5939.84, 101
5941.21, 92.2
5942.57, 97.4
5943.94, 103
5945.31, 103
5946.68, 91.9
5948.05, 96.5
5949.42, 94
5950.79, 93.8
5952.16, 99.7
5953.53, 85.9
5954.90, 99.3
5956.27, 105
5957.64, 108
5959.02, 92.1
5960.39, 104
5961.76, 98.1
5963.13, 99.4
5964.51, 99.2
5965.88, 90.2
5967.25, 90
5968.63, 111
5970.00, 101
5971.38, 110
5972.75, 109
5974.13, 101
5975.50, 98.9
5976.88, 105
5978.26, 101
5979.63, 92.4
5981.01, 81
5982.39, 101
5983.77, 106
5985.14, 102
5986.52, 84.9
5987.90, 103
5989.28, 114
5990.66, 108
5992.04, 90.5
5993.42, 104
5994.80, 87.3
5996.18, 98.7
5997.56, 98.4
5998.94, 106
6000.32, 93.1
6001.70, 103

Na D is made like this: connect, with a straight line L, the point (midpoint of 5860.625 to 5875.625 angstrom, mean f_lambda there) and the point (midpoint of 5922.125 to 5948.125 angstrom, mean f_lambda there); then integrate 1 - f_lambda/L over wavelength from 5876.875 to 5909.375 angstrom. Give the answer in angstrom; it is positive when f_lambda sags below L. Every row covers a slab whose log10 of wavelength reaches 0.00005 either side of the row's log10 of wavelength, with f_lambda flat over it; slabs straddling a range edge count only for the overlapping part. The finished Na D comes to 3.9 angstrom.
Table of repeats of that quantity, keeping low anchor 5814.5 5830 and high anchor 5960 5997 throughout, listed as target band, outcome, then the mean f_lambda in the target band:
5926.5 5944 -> -0.3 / 100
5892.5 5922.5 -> 1.6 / 92.5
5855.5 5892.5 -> 0.1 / 96.5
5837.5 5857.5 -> -1.5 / 103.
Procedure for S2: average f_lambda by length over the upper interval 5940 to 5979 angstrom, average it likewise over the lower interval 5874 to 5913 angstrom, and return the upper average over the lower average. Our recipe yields 1.11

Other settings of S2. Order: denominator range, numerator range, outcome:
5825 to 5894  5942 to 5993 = 1.03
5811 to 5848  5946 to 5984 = 1.01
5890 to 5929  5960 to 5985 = 1.09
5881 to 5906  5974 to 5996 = 1.16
